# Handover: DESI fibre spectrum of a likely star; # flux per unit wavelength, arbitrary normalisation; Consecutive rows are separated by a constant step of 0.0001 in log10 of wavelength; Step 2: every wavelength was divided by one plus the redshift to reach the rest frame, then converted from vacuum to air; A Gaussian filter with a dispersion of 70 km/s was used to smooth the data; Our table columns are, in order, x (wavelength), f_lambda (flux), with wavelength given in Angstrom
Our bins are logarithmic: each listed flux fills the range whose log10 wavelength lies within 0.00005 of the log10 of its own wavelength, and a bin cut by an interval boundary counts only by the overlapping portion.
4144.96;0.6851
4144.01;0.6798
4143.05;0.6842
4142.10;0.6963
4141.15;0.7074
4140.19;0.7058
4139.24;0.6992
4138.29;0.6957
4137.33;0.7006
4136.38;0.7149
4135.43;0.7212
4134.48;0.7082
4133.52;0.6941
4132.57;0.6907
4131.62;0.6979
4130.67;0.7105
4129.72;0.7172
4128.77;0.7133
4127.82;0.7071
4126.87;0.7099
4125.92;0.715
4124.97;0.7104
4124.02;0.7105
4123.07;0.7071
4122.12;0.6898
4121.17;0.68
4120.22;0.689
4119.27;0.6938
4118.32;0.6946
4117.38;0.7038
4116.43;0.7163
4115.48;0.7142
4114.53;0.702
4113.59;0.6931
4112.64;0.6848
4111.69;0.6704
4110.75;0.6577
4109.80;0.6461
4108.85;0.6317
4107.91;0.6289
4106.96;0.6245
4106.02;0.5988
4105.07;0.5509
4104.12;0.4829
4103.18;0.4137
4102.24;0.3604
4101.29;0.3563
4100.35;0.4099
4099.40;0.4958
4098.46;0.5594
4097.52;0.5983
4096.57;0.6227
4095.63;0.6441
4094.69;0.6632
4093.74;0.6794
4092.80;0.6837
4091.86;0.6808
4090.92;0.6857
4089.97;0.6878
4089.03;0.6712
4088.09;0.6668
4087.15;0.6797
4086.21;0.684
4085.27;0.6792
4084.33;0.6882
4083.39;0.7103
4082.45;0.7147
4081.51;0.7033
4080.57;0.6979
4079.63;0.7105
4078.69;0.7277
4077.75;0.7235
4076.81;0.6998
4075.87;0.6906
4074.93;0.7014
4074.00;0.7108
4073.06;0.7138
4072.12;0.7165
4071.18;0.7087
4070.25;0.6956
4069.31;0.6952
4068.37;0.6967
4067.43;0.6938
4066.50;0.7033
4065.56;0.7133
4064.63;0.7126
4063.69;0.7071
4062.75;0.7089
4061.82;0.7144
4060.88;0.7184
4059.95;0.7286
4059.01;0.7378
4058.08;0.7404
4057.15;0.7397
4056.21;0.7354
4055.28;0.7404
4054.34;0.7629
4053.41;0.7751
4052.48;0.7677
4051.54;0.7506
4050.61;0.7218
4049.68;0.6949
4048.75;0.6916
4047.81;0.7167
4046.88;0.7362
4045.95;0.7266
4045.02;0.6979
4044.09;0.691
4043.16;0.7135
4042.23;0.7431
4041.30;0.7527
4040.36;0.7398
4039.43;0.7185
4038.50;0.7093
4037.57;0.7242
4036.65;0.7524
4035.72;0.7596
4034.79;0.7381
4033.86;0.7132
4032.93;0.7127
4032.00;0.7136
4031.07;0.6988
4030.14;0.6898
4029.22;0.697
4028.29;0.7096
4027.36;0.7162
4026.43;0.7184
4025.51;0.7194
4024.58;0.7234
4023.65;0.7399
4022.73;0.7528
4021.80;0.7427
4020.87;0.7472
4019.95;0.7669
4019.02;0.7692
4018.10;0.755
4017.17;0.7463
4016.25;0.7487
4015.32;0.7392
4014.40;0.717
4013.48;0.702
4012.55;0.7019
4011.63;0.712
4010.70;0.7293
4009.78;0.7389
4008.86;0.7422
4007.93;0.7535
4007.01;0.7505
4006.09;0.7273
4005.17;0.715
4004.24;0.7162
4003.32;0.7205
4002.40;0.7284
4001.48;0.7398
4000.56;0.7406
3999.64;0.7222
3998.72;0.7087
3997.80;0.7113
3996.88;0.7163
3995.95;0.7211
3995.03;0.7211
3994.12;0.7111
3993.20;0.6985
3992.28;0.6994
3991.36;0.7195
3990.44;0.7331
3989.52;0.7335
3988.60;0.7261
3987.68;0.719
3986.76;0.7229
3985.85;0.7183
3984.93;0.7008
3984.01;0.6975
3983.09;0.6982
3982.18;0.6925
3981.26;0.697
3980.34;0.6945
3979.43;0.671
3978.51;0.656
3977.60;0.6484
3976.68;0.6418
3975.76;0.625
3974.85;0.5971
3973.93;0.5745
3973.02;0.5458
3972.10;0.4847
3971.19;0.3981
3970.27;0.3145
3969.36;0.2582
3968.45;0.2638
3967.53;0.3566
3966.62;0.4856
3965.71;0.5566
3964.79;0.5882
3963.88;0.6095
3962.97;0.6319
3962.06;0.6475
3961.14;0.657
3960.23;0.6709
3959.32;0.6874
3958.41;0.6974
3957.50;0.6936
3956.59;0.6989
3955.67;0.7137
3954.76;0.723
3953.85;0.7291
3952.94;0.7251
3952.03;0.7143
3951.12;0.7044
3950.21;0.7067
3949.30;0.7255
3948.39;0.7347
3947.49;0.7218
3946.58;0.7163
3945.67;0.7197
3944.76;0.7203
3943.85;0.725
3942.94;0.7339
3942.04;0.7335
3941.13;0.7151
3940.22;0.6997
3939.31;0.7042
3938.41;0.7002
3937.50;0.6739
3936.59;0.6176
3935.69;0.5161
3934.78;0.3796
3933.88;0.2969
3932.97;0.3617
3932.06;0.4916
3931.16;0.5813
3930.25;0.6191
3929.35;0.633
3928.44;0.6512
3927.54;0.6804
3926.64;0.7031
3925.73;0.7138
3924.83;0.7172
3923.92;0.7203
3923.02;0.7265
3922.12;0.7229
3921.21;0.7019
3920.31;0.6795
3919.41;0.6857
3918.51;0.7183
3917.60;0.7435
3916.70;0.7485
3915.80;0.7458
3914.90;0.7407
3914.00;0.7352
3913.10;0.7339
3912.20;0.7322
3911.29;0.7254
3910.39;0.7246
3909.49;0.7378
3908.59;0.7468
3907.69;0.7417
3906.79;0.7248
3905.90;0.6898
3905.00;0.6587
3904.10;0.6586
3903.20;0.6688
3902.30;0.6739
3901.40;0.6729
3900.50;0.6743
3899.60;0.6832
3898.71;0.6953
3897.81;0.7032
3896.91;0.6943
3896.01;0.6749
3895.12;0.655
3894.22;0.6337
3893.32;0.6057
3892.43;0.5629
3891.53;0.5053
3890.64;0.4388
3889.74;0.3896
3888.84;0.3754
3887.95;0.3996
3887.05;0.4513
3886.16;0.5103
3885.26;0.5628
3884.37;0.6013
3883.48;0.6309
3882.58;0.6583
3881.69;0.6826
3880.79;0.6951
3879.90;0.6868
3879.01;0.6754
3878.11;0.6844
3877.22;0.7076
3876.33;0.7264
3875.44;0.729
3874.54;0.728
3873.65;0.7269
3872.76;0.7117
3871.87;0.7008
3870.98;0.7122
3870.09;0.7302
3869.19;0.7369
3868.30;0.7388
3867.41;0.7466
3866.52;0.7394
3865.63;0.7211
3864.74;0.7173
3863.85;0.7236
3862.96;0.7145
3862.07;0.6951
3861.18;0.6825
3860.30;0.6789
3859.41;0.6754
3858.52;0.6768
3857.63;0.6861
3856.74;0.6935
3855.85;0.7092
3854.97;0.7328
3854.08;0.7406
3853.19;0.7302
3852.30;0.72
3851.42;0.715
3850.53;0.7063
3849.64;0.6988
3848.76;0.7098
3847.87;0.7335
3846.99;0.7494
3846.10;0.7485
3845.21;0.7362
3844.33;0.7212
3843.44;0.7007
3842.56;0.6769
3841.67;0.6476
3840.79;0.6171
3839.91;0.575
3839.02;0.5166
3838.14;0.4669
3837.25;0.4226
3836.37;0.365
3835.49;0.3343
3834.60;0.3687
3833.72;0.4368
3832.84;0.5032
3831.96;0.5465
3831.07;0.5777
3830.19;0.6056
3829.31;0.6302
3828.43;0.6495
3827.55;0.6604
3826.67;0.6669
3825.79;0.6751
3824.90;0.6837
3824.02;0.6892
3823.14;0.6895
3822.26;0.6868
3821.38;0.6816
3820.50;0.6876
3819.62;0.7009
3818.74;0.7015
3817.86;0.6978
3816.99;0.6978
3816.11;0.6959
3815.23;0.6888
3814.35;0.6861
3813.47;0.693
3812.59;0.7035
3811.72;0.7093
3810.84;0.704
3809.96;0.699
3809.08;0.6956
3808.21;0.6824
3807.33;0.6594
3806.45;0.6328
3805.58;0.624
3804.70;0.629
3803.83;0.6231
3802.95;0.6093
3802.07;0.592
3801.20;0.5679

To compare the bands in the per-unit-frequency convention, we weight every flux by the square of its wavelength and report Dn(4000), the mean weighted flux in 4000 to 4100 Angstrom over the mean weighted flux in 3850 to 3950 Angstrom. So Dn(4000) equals 1.15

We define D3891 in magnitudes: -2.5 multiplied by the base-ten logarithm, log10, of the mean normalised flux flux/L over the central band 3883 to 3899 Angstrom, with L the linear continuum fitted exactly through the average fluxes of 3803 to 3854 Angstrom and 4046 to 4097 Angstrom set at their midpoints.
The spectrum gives 0.179 mag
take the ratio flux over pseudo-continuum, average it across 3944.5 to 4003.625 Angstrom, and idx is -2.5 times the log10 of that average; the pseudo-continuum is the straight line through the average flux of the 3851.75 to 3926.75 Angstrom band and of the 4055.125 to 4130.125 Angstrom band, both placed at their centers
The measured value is 0.031 mag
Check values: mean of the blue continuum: 0.678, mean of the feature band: 0.655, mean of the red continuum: 0.669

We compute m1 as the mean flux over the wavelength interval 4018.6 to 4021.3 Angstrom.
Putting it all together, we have 0.761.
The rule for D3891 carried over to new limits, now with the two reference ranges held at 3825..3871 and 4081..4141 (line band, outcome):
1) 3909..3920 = -0.122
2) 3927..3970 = 0.050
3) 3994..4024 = -0.123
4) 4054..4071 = -0.100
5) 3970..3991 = 0.020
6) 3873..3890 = 0.063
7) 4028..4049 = -0.103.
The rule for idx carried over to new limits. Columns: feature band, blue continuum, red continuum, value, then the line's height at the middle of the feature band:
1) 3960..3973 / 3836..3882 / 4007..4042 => 0.40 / 0.715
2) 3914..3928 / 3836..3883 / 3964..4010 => -0.08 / 0.667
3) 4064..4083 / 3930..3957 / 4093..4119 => -0.16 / 0.612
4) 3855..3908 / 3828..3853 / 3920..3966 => -0.05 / 0.627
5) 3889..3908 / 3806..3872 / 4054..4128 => 0.05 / 0.664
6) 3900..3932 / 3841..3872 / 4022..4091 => 0.02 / 0.713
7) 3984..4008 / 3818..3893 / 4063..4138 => -0.10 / 0.656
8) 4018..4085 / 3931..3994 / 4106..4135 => -0.09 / 0.664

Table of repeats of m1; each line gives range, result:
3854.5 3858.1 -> 0.705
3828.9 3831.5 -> 0.605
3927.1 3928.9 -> 0.665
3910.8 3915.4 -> 0.733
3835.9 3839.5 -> 0.443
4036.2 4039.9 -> 0.728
